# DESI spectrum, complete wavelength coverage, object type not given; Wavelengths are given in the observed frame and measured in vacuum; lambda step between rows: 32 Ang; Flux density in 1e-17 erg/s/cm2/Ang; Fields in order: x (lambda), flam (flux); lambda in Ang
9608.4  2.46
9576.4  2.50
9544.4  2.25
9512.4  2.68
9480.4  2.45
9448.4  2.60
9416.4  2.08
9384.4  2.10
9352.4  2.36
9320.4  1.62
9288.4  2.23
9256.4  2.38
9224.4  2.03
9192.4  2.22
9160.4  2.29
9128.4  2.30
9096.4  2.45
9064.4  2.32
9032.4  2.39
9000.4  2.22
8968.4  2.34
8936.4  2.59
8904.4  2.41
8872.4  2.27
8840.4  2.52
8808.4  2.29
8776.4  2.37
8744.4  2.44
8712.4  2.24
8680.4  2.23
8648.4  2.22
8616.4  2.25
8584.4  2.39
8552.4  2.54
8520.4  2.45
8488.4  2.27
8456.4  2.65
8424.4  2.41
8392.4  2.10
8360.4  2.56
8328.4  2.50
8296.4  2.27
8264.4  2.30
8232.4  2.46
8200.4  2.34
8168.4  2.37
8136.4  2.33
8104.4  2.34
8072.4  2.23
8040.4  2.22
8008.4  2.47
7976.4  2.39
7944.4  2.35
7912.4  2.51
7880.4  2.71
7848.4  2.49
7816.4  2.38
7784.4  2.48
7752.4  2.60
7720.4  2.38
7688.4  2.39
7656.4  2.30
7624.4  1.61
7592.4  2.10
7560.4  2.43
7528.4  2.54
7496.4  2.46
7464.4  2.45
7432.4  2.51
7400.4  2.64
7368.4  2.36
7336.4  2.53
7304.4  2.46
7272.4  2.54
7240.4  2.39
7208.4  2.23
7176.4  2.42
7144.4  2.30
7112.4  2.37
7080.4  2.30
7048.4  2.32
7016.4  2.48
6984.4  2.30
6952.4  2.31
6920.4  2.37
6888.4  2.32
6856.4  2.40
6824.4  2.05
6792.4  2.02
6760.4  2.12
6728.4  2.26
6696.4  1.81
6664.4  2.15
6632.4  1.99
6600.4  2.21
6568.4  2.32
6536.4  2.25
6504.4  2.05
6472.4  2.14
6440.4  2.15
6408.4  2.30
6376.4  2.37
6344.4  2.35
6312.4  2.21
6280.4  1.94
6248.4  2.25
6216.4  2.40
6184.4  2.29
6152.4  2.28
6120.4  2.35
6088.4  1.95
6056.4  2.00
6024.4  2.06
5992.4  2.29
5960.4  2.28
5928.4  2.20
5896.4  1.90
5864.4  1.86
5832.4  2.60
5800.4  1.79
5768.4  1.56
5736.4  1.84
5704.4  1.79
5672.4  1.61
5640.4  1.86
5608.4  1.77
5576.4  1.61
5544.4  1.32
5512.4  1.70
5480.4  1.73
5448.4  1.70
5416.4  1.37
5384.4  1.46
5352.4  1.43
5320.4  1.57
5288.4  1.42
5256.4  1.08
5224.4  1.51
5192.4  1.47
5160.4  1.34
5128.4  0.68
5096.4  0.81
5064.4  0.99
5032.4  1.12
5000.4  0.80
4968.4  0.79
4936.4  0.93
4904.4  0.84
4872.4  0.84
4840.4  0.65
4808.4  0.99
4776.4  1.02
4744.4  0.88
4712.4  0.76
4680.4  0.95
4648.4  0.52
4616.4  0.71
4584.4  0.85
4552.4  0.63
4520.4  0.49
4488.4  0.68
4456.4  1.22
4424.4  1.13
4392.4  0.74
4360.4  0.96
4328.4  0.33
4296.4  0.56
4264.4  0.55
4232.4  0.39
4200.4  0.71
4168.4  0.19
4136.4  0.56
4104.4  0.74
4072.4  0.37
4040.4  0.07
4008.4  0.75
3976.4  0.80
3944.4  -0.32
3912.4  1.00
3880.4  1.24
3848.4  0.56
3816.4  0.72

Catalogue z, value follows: 0.292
